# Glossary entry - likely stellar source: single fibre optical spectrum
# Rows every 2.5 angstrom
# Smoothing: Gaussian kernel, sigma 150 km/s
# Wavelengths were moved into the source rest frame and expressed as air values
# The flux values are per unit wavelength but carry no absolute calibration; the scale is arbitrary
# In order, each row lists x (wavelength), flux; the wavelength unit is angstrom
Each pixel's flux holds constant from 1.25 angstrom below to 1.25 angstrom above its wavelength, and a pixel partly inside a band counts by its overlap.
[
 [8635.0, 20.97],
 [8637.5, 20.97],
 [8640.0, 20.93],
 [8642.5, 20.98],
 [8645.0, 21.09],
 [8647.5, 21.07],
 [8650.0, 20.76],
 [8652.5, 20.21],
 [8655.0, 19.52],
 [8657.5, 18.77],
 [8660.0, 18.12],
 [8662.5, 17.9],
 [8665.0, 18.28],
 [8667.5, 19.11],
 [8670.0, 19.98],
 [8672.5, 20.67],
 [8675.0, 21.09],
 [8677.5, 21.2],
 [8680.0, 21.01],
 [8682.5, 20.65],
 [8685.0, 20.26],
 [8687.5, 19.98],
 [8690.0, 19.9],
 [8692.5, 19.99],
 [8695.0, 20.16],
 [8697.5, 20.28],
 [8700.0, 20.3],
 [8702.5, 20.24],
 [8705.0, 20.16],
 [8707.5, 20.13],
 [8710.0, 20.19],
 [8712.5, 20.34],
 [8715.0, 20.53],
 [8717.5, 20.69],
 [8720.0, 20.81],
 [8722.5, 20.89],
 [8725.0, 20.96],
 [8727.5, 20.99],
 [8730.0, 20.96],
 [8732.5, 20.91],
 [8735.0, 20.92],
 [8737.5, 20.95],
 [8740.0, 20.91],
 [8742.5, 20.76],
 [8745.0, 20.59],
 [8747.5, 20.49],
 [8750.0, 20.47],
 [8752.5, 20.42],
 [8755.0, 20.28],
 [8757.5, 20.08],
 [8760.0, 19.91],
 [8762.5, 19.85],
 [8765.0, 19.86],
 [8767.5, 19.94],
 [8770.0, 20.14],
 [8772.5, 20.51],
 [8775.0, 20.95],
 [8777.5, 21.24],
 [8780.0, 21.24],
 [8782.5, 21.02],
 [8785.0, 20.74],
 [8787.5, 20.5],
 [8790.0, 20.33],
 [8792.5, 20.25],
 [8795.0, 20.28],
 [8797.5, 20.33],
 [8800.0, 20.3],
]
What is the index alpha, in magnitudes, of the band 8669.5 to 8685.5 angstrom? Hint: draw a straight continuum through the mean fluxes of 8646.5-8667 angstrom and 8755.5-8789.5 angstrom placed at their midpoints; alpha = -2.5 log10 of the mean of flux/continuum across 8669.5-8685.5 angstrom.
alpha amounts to -0.07 mag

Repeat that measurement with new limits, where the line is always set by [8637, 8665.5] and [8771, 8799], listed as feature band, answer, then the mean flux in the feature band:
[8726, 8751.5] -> -0.02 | 20.8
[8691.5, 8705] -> 0.00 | 20.2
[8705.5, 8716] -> 0.00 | 20.3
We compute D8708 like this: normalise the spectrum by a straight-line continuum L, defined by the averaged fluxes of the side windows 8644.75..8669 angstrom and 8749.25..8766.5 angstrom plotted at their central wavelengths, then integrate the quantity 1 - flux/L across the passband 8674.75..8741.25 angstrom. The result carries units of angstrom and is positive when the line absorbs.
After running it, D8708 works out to -2.66 angstrom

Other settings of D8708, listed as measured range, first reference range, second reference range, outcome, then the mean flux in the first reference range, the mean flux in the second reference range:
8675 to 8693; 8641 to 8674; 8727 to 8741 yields -0.3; 19.7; 20.9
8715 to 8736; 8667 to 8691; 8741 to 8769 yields -0.6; 20.4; 20.2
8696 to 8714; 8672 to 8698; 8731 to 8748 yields 0.3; 20.5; 20.8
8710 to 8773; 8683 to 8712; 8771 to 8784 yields 0.3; 20.2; 21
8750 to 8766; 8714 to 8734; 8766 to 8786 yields 0.5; 20.8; 20.7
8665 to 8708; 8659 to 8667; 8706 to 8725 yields -2.3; 18.2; 20.5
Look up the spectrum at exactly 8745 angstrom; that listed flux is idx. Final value 20.59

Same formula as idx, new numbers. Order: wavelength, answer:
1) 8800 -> 20.3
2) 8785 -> 20.74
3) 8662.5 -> 17.9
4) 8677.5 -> 21.2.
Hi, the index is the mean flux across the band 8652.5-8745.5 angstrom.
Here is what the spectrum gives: 20.2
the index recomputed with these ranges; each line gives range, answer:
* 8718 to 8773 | 20.5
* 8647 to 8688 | 19.9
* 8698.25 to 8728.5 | 20.5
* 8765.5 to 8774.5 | 20.2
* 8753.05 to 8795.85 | 20.4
